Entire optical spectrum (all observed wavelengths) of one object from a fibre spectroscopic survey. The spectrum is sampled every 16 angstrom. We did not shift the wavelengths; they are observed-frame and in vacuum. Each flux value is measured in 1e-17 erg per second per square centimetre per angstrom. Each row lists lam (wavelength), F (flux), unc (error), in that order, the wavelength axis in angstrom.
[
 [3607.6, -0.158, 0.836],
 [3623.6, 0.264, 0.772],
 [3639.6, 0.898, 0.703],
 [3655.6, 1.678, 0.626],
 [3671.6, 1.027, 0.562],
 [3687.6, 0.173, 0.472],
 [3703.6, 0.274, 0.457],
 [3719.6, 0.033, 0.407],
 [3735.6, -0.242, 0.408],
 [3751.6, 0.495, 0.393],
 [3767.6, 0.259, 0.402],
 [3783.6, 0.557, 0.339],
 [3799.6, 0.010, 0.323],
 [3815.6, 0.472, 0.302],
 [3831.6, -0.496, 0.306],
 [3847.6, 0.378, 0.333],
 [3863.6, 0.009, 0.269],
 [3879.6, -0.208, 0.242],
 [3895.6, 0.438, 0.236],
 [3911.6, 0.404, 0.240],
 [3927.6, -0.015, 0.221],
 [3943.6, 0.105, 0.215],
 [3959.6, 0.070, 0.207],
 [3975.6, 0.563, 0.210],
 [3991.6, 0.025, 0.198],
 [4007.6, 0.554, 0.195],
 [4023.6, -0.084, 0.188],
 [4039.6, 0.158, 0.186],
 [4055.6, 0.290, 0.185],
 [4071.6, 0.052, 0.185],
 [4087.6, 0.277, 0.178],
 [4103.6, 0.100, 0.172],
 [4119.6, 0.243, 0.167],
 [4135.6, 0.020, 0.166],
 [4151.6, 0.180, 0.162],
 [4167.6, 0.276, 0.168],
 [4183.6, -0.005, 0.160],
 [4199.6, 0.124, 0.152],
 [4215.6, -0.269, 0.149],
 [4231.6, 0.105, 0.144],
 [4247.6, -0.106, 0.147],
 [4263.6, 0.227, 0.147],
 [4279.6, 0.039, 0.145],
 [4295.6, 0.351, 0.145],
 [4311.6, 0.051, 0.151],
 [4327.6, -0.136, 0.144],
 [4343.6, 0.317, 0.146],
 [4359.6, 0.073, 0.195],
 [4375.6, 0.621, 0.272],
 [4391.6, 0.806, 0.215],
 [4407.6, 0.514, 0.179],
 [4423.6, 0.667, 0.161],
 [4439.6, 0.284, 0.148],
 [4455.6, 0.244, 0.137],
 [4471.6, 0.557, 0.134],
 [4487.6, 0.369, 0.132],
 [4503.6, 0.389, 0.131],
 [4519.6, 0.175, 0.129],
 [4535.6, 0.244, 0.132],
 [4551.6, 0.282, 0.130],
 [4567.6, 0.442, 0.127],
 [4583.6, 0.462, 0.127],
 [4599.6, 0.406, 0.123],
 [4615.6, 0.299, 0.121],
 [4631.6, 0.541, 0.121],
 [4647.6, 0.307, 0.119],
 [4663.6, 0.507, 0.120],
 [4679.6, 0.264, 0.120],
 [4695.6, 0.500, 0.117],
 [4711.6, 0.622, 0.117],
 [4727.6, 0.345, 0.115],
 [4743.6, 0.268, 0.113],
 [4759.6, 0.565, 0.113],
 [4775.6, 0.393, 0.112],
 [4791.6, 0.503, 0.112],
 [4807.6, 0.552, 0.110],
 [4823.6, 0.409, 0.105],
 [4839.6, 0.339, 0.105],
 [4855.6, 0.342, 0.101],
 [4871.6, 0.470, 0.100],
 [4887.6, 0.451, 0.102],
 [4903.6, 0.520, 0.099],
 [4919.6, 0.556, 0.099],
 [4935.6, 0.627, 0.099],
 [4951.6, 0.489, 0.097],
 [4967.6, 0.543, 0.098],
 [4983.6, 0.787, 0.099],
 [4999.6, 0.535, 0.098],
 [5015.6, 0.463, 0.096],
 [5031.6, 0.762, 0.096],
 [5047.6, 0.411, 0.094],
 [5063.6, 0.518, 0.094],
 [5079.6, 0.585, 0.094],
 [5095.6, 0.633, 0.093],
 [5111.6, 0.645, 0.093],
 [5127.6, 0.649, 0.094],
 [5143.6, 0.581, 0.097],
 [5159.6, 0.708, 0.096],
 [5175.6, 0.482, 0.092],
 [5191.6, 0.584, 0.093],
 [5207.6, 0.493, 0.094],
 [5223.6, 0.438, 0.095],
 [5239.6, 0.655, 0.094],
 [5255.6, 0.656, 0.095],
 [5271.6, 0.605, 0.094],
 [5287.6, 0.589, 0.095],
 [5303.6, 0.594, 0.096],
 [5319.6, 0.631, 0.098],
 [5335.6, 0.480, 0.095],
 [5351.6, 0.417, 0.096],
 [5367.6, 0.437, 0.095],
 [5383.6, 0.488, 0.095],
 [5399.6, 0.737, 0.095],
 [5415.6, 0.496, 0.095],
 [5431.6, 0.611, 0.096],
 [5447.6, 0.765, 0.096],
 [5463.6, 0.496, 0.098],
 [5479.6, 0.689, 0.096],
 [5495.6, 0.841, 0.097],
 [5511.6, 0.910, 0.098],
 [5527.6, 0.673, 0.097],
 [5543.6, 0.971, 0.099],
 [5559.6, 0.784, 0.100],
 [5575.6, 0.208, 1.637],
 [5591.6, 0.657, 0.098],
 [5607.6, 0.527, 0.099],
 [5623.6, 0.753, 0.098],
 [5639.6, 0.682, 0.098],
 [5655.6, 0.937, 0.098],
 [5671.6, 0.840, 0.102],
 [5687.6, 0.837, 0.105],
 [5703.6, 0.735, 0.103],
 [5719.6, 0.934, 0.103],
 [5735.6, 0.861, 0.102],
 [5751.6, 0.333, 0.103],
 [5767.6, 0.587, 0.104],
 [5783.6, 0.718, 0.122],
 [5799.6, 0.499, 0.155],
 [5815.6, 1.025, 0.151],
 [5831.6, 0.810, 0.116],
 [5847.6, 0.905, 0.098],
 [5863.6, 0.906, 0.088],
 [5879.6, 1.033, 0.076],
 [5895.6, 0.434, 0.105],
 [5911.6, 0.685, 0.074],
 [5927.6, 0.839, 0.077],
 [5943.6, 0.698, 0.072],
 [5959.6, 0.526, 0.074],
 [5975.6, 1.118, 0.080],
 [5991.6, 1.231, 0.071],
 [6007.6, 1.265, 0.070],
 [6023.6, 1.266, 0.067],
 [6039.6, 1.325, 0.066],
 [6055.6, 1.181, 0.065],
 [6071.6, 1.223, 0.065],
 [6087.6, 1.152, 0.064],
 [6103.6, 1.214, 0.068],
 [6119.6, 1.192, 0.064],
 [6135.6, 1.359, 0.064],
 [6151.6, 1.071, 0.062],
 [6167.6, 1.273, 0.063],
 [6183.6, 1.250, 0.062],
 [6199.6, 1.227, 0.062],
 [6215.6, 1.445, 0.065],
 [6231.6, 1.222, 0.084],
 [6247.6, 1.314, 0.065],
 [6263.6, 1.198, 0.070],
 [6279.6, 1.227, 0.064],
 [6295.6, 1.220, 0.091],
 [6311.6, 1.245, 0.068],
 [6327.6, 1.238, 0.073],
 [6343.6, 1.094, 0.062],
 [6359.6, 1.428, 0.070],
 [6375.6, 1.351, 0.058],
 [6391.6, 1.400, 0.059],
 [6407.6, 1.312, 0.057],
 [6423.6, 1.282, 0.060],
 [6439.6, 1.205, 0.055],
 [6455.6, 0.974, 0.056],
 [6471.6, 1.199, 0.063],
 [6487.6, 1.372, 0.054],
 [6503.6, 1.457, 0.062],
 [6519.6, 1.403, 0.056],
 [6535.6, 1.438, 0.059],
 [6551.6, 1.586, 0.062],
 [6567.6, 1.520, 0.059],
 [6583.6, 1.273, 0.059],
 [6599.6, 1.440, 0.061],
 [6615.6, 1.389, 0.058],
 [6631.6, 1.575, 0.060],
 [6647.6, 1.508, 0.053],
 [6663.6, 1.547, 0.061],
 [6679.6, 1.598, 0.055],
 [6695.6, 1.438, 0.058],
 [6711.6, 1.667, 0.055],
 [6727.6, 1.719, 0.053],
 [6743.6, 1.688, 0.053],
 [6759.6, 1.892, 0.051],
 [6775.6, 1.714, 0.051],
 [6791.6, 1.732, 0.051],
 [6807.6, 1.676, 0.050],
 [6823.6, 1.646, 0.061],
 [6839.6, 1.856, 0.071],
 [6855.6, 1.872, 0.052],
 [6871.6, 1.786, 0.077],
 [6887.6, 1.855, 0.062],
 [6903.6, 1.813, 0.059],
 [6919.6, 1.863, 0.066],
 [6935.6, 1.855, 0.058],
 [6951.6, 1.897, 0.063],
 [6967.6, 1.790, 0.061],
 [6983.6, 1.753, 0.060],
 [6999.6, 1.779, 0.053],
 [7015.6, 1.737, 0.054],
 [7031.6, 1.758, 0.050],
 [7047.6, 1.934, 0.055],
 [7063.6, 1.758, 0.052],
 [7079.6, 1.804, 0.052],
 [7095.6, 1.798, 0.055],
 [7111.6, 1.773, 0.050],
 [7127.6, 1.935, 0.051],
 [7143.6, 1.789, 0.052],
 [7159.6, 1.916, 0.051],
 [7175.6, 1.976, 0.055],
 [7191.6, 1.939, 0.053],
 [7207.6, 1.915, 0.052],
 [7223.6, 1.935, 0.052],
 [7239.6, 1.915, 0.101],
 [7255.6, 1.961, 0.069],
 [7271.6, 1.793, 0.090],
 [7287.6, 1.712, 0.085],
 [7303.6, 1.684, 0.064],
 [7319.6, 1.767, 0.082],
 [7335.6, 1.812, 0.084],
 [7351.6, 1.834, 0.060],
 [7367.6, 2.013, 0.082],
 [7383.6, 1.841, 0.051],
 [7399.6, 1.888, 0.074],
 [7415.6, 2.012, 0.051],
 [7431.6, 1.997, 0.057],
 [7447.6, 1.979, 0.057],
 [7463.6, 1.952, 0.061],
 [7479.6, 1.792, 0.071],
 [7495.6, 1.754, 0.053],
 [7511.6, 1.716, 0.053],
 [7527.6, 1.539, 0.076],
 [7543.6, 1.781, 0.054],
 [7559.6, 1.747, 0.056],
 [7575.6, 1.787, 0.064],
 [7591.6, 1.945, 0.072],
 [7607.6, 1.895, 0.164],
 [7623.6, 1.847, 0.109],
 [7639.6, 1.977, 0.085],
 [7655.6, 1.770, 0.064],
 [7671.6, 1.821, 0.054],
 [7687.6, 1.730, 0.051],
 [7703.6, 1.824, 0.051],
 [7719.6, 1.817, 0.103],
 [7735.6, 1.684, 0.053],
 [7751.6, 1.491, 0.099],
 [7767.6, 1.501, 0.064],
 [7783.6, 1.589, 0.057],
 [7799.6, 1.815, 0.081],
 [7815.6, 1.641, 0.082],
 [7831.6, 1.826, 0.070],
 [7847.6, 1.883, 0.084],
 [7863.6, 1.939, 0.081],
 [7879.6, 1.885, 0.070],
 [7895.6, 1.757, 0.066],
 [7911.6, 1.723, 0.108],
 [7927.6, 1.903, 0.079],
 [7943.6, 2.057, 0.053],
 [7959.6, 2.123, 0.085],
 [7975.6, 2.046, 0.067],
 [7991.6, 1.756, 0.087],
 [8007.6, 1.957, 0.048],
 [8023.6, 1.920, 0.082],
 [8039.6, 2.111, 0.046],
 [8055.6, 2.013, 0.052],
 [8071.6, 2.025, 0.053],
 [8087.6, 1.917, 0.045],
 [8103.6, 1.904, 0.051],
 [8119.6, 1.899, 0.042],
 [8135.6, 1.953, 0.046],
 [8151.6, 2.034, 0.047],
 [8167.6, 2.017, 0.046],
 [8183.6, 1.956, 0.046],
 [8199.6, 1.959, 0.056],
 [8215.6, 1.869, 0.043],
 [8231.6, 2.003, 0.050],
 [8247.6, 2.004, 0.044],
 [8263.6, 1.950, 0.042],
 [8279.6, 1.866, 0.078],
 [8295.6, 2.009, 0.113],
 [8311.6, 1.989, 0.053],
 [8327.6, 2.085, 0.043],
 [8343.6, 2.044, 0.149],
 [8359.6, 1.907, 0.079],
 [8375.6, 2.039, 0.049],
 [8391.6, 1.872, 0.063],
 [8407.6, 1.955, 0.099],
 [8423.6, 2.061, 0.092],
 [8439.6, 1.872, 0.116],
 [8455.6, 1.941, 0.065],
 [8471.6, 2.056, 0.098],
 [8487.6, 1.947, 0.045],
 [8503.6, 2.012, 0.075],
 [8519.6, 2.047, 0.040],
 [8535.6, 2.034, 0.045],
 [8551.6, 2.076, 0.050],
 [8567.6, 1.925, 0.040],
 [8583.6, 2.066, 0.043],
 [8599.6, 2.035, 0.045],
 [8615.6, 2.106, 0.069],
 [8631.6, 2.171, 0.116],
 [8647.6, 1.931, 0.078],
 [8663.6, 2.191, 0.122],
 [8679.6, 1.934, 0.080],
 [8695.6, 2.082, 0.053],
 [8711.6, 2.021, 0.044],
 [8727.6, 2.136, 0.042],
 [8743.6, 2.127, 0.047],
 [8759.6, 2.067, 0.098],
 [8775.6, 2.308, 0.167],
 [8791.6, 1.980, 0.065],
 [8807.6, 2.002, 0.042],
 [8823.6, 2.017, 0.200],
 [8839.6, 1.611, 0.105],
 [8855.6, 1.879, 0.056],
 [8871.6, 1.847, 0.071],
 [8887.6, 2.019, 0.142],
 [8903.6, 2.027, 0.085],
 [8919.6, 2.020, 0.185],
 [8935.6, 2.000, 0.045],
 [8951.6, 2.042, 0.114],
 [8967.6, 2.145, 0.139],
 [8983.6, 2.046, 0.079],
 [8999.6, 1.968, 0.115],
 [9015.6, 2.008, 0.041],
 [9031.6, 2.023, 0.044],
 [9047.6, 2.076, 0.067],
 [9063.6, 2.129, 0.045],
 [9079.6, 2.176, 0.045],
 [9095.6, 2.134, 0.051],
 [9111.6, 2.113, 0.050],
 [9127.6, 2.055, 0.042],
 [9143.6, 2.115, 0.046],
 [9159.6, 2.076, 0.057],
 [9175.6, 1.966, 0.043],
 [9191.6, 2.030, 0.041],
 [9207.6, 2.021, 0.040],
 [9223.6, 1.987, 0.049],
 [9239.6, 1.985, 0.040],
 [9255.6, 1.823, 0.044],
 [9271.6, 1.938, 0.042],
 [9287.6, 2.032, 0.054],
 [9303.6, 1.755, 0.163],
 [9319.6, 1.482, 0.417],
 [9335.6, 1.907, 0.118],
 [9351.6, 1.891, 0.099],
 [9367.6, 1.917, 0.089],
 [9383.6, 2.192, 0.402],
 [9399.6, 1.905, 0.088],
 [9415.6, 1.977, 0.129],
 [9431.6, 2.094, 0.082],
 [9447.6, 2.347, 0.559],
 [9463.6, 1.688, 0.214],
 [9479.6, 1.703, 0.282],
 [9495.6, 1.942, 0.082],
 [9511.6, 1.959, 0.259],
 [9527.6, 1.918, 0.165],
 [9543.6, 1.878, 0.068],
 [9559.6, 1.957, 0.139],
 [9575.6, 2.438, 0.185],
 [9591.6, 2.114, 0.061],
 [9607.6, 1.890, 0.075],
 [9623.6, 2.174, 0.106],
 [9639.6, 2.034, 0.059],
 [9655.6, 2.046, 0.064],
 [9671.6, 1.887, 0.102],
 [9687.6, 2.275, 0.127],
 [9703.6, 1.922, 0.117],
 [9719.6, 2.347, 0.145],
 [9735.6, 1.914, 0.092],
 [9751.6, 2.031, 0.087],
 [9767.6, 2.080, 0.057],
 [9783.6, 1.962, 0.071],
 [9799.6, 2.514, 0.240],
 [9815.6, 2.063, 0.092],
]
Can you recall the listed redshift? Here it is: 0.500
